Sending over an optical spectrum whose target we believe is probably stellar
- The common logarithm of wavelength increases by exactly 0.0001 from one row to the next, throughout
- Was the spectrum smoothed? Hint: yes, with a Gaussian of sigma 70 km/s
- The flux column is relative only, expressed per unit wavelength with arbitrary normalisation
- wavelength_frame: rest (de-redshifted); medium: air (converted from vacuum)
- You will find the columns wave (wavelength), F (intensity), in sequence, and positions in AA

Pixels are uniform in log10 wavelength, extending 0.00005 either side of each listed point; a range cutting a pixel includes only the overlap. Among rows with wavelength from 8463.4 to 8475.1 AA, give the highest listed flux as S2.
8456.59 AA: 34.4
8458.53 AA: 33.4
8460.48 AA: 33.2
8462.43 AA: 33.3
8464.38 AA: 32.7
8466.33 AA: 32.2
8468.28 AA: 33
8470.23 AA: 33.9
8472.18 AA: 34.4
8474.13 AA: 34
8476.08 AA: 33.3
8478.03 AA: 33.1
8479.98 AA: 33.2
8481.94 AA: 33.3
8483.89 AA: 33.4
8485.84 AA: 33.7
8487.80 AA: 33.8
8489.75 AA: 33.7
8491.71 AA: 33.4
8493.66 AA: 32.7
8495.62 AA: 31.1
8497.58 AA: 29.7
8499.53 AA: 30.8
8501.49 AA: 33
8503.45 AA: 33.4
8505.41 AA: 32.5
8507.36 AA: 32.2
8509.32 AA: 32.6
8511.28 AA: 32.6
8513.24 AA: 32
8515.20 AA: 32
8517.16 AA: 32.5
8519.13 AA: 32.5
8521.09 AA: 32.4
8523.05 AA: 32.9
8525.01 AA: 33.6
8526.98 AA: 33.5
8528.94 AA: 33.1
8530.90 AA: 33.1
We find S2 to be 34.4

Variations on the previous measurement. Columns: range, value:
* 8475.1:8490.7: 33.8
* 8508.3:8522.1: 32.6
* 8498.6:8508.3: 33.4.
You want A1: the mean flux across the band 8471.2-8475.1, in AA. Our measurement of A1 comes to 34.2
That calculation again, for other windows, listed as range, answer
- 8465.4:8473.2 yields 33.4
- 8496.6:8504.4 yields 31.7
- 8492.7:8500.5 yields 31.1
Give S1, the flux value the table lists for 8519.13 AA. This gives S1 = 32.5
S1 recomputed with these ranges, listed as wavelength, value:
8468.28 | 33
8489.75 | 33.7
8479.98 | 33.2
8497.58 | 29.7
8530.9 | 33.1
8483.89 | 33.4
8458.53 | 33.4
